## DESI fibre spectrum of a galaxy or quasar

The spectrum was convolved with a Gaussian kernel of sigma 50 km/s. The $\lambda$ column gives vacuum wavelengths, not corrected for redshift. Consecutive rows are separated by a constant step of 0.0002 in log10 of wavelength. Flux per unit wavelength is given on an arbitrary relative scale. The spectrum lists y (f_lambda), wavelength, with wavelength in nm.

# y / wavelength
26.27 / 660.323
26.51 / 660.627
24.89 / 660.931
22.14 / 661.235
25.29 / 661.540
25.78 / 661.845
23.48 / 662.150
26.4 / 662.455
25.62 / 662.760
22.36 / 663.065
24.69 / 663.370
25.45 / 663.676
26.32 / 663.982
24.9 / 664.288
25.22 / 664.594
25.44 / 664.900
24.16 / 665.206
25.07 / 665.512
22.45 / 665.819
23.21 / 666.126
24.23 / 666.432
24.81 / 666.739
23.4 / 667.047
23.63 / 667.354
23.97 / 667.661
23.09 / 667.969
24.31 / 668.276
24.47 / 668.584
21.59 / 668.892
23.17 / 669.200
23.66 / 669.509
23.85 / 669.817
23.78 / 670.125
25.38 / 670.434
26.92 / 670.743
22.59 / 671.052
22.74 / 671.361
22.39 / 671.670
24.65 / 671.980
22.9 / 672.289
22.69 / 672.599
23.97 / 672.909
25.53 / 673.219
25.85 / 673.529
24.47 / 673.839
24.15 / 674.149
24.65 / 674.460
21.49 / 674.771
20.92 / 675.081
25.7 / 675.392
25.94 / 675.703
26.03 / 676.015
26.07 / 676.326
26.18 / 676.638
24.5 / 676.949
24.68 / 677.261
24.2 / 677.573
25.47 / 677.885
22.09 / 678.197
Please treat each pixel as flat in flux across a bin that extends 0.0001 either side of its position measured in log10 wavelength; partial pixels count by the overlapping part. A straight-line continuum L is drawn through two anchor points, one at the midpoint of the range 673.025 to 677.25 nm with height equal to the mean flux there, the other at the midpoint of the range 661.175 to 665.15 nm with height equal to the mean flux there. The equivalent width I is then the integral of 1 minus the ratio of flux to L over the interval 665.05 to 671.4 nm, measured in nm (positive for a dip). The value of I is 0.25 nm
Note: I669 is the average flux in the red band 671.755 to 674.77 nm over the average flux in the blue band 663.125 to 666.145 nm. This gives 0.98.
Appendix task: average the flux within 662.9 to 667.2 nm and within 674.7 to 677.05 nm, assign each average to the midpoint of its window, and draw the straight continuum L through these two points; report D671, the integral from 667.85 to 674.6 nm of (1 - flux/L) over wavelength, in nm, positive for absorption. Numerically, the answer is 0.18 nm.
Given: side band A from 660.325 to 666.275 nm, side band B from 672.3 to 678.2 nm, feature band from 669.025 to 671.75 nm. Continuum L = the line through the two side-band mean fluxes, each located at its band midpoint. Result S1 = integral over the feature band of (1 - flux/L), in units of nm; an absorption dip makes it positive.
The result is 0.081 nm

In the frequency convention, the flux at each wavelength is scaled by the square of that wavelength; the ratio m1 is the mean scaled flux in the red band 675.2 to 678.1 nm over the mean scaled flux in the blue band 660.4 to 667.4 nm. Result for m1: 1.1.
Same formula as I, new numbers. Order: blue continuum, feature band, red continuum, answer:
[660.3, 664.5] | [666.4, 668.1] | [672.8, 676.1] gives 0.062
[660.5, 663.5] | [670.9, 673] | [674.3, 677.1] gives 0.130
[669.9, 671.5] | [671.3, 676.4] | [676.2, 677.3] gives 0.154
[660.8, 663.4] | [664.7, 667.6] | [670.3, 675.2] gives 0.024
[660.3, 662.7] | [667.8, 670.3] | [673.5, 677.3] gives 0.132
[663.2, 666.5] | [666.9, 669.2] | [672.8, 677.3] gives 0.111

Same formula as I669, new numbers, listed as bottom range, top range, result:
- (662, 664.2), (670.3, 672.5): 0.96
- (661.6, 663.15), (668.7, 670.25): 0.93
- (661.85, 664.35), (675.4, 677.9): 1.02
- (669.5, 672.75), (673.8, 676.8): 1.03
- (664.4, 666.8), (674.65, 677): 1.01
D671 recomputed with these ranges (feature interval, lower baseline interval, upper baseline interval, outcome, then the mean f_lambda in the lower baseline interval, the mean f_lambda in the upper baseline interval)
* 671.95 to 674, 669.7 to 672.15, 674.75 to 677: 0.01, 24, 24.8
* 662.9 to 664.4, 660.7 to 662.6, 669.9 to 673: -0.01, 24.7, 23.8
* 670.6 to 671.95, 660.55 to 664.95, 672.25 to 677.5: 0.05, 24.9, 24.5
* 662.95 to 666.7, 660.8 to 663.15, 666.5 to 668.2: -0.05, 24.6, 23.8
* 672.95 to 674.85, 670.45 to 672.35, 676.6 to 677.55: -0.01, 23.9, 24.9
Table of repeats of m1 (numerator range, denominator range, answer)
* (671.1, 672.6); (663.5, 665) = 0.93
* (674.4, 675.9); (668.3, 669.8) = 1.03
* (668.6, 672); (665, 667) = 1.00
